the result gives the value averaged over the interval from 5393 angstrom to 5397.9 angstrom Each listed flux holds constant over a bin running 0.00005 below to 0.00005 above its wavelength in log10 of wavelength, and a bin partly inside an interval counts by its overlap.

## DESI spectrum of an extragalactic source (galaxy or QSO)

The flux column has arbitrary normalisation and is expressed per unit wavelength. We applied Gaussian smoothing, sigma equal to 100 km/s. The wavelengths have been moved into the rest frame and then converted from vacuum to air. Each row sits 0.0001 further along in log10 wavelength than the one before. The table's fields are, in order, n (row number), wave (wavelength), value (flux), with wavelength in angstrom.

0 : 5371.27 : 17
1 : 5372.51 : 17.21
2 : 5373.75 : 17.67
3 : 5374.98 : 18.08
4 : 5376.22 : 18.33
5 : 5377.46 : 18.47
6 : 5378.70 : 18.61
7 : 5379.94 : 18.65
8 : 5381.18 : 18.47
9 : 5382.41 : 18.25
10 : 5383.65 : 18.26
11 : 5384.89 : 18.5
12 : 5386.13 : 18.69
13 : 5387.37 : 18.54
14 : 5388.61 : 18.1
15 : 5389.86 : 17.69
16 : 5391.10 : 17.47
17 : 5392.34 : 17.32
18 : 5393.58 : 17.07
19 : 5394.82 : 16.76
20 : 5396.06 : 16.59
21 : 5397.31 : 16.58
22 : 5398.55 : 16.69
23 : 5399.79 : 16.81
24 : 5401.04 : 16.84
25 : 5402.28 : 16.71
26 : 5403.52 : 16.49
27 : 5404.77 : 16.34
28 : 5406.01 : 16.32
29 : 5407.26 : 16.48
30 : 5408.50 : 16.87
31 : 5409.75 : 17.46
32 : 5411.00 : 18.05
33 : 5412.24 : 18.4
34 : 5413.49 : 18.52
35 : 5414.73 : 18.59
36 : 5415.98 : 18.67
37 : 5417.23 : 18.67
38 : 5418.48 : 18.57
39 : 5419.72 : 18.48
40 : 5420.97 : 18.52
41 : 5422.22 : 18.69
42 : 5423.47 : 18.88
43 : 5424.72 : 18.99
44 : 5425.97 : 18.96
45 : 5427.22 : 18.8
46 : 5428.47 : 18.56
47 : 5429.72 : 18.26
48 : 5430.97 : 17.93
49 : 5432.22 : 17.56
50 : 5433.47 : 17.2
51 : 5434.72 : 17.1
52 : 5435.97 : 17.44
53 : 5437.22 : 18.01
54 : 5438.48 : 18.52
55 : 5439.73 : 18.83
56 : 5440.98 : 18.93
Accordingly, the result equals 16.7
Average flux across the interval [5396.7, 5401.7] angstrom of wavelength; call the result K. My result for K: 16.7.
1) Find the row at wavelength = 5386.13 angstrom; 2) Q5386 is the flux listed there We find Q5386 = 18.69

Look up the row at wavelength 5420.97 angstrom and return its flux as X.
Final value 18.52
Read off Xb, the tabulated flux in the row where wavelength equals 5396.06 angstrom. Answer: 16.59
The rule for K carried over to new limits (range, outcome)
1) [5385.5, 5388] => 18.6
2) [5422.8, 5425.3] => 18.9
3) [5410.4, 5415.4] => 18.4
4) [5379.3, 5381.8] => 18.6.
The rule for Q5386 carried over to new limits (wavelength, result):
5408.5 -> 16.87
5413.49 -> 18.52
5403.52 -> 16.49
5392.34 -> 17.32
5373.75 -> 17.67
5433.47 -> 17.2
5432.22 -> 17.56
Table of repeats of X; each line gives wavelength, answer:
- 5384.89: 18.5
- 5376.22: 18.33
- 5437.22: 18.01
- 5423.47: 18.88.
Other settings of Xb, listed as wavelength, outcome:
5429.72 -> 18.26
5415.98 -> 18.67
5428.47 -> 18.56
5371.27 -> 17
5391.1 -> 17.47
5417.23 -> 18.67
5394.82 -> 16.76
